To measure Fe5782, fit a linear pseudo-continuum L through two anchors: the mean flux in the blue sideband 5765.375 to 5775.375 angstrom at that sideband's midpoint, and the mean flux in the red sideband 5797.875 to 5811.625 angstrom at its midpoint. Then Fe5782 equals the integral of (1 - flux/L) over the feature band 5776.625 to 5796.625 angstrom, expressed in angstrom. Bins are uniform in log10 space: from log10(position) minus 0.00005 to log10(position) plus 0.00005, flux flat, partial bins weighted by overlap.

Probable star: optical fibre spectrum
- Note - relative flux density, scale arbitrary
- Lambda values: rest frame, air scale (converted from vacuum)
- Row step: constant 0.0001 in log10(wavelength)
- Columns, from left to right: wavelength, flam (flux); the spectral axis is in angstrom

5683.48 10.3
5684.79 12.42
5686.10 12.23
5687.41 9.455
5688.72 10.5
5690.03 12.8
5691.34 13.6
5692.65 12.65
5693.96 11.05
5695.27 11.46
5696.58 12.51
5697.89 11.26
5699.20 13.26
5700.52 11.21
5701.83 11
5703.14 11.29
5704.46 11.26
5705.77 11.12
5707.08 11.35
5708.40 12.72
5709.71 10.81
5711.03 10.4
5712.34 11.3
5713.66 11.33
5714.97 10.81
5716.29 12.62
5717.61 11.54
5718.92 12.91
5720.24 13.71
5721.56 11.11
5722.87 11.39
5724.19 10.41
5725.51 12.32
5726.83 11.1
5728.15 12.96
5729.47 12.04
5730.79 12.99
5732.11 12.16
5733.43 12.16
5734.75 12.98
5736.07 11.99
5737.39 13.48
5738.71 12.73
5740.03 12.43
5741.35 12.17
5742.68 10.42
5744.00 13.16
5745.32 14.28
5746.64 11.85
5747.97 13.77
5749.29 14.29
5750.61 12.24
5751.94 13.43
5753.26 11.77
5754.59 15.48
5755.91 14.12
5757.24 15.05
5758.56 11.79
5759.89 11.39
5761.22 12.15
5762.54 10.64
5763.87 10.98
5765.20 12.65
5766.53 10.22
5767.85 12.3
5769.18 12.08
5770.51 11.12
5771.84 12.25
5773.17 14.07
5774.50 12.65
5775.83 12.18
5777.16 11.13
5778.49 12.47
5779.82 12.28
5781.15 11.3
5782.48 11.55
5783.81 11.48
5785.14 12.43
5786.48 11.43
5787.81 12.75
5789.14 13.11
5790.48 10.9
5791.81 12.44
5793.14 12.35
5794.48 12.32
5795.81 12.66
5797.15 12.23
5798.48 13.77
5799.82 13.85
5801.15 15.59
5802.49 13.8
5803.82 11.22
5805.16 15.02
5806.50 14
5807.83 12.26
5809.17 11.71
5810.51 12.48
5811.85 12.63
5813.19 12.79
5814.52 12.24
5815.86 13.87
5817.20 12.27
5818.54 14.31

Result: 1.0 angstrom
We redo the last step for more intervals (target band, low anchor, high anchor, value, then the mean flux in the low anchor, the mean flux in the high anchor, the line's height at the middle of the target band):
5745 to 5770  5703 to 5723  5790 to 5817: -0.77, 11.6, 12.9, 12.3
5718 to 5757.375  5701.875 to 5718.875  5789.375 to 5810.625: -2.56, 11.4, 12.9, 11.9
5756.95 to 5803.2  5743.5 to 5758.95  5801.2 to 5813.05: 3.26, 13.5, 13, 13.2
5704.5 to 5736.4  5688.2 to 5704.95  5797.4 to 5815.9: 0.82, 11.9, 13.2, 12.1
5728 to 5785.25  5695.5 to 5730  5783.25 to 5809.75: -0.86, 11.7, 12.8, 12.3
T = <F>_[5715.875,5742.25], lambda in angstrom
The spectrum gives 12.2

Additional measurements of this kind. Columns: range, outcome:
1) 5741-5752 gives 12.8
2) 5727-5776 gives 12.5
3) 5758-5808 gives 12.3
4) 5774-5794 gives 12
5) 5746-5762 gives 13.1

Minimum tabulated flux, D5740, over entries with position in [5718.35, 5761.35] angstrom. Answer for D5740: 10.41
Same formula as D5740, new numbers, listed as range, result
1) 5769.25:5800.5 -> 10.9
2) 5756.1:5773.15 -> 10.22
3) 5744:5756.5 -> 11.77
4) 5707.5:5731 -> 10.4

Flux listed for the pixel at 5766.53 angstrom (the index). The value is 10.22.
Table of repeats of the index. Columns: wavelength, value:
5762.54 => 10.64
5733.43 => 12.16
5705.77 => 11.12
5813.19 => 12.79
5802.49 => 13.8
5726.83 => 11.1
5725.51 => 12.32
